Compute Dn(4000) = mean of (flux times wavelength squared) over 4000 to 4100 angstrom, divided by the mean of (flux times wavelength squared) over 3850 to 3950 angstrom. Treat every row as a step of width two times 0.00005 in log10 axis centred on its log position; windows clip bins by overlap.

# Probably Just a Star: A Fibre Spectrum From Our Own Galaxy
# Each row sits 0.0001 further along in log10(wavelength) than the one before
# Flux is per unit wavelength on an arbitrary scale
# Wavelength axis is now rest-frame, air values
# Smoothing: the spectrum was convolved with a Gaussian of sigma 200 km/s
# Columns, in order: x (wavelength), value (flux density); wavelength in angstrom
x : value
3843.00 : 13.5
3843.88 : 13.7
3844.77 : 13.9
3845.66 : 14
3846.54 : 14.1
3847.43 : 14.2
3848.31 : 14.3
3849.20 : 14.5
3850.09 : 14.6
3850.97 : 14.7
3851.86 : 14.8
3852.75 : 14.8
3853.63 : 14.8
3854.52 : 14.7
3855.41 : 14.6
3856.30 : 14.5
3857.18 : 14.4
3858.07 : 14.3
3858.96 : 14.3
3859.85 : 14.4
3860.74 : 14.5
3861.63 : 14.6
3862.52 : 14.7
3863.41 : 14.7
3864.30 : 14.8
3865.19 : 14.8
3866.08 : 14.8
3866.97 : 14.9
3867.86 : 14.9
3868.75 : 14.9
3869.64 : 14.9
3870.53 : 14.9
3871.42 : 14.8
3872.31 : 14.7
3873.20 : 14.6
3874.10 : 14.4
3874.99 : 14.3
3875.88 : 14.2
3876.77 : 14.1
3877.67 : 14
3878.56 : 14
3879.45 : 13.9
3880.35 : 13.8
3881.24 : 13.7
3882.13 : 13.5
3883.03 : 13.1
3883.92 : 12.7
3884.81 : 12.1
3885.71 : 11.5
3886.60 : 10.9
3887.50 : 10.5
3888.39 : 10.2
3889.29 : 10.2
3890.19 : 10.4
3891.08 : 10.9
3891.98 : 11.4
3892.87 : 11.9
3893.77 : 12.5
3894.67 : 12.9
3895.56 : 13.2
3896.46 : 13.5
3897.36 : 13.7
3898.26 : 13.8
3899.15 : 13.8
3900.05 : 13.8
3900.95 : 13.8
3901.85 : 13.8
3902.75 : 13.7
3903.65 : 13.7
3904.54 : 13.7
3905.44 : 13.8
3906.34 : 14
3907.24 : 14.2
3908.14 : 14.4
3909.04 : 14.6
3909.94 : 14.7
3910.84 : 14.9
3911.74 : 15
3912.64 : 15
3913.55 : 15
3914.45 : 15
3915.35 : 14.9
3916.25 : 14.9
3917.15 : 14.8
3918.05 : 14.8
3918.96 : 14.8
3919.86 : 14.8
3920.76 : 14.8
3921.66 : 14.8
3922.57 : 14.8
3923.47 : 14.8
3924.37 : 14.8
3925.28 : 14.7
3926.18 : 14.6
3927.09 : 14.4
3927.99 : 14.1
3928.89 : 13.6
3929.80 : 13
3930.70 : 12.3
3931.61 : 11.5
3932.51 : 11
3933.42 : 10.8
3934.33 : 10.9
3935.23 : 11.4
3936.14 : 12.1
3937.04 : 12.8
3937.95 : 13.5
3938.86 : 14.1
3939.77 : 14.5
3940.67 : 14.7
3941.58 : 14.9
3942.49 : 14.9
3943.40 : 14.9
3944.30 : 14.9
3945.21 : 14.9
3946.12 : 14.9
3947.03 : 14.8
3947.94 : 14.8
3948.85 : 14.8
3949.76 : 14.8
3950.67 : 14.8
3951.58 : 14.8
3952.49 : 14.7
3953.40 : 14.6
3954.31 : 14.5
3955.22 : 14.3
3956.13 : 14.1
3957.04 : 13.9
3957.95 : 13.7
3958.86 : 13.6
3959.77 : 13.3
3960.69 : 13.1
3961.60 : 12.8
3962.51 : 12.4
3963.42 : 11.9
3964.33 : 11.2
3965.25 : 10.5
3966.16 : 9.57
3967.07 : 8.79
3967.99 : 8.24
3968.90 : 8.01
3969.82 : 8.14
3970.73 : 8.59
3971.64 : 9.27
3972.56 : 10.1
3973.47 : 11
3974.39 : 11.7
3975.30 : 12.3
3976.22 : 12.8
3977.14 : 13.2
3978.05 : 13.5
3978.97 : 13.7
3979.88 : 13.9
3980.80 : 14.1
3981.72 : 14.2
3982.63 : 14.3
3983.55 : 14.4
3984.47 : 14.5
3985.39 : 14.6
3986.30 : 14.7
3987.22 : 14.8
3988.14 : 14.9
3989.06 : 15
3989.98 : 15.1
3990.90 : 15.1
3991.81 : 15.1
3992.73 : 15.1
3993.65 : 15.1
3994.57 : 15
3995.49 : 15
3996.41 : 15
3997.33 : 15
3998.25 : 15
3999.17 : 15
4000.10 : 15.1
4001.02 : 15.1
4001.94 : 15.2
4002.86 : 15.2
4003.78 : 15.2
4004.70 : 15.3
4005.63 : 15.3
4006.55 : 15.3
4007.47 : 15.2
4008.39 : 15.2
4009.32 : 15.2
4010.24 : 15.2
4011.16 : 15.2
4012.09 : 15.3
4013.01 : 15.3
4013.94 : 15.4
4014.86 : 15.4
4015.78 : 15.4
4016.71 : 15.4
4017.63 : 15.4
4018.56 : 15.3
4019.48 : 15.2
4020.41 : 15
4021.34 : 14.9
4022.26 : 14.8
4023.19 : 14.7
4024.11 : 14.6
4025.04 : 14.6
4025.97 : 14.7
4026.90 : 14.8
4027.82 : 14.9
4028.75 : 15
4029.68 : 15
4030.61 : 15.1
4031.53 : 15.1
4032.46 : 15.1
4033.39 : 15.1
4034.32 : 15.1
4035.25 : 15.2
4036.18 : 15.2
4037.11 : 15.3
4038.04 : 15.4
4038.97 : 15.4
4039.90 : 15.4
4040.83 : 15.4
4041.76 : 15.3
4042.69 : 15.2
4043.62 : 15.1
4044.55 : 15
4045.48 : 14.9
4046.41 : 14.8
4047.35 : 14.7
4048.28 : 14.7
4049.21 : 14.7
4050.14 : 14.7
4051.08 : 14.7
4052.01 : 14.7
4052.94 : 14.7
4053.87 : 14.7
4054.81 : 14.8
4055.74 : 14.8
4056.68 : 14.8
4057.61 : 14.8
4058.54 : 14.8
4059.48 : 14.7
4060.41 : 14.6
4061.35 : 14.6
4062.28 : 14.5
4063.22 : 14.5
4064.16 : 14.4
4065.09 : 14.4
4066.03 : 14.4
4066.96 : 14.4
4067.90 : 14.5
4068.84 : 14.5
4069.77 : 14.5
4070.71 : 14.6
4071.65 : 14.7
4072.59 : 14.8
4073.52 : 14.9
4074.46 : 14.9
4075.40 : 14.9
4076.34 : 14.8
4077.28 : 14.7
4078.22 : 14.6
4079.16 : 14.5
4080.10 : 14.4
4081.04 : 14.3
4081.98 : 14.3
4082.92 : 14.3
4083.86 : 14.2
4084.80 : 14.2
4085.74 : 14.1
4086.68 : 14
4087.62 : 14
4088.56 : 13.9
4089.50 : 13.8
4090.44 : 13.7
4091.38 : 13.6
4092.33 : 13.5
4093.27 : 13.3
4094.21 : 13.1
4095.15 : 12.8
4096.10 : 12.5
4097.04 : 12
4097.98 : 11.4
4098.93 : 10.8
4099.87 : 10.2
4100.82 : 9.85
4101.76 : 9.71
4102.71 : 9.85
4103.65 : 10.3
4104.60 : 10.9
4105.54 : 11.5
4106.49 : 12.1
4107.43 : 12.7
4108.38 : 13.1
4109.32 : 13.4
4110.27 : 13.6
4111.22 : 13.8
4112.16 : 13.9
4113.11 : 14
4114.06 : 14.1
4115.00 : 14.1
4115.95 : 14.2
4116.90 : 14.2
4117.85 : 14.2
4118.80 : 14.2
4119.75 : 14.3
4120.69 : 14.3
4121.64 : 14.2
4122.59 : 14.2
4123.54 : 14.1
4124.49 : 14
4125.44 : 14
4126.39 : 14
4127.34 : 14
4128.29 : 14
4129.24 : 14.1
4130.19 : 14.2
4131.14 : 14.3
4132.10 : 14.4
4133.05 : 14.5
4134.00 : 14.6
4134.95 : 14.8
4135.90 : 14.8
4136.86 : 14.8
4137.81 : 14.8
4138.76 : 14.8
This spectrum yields 1.14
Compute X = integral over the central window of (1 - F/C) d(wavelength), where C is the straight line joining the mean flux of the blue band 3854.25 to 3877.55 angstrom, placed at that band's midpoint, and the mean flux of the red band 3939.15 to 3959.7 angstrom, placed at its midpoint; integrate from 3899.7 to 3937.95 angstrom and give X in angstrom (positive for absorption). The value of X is 1.8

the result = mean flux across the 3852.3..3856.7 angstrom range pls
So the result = 14.7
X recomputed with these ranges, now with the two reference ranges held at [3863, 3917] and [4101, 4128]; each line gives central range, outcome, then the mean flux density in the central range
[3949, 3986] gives 2.6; 12.6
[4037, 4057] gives -2.4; 15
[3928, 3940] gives 1.0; 12.4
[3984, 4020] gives -4.5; 15.1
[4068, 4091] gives -1.9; 14.4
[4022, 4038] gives -1.9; 15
